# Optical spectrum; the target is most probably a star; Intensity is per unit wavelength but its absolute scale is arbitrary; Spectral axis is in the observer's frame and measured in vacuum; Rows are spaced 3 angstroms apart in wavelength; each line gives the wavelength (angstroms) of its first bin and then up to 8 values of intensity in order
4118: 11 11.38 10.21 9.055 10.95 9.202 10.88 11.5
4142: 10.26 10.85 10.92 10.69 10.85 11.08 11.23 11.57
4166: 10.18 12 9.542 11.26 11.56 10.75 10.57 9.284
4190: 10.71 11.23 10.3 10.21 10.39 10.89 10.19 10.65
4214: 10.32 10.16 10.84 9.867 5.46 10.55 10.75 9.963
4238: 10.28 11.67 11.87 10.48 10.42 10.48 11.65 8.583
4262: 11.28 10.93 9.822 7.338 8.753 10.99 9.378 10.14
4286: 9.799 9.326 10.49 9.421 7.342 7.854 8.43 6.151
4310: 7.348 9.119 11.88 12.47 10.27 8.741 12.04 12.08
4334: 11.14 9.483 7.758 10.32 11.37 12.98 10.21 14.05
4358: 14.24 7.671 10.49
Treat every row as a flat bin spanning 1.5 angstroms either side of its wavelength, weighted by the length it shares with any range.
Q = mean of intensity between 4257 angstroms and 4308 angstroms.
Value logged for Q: 9.23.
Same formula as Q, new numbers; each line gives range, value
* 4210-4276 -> 10.1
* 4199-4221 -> 10.5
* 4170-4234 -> 10.3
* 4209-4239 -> 9.88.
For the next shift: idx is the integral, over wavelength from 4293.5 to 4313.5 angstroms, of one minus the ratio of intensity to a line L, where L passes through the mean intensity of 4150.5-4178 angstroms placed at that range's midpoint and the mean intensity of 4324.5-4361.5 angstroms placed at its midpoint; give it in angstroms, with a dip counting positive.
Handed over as 5.7 angstroms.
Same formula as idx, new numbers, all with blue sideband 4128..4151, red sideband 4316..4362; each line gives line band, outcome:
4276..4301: 3.3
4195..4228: 2.6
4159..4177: -0.5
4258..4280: 2.5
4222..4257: 1.8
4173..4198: 0.1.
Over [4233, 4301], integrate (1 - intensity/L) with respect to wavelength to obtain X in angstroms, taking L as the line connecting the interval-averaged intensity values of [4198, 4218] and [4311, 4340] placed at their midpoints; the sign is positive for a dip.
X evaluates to 3.4 angstroms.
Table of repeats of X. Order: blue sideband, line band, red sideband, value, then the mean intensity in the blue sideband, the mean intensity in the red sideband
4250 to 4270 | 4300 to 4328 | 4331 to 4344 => 2.1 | 10.4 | 9.93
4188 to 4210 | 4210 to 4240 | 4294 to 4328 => 0.9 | 10.5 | 9.13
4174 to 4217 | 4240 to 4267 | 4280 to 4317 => -3.2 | 10.6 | 8.92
